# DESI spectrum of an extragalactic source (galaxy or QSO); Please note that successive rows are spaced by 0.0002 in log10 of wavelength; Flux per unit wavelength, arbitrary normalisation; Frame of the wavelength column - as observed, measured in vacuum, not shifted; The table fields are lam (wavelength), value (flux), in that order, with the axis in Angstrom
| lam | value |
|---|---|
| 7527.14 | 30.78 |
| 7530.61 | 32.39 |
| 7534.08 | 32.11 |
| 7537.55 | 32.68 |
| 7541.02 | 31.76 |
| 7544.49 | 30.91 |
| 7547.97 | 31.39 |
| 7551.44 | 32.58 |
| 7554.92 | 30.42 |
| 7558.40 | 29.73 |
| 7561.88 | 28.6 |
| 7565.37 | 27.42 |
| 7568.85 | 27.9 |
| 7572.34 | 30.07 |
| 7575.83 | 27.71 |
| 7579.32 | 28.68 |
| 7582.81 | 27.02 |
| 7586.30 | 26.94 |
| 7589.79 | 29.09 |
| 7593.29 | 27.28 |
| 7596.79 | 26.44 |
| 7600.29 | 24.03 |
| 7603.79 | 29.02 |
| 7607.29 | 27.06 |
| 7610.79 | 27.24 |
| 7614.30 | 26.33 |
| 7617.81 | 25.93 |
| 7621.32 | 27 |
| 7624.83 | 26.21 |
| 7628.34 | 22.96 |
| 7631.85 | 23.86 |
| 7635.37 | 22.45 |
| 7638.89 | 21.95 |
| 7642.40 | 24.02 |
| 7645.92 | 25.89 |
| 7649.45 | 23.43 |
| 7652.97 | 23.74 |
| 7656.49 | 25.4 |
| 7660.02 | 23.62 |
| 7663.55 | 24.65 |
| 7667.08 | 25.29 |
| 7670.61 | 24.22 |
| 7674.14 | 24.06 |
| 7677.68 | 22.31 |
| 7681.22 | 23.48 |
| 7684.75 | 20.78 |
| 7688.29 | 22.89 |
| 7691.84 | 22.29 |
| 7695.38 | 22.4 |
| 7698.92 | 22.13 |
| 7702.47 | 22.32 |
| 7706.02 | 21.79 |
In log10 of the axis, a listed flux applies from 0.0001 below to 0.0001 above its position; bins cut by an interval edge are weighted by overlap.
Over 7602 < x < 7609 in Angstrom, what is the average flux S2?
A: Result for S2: 28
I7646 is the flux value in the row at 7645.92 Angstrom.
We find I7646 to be 25.89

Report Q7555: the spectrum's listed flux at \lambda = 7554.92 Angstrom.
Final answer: 30.42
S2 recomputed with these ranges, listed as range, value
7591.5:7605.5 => 26.7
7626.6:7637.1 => 23.1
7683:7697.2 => 22.1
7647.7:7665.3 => 24.2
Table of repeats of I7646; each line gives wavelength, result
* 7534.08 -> 32.11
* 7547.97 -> 31.39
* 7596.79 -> 26.44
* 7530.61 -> 32.39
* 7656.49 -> 25.4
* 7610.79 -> 27.24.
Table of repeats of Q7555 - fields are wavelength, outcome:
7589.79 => 29.09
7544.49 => 30.91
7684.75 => 20.78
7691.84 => 22.29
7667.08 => 25.29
